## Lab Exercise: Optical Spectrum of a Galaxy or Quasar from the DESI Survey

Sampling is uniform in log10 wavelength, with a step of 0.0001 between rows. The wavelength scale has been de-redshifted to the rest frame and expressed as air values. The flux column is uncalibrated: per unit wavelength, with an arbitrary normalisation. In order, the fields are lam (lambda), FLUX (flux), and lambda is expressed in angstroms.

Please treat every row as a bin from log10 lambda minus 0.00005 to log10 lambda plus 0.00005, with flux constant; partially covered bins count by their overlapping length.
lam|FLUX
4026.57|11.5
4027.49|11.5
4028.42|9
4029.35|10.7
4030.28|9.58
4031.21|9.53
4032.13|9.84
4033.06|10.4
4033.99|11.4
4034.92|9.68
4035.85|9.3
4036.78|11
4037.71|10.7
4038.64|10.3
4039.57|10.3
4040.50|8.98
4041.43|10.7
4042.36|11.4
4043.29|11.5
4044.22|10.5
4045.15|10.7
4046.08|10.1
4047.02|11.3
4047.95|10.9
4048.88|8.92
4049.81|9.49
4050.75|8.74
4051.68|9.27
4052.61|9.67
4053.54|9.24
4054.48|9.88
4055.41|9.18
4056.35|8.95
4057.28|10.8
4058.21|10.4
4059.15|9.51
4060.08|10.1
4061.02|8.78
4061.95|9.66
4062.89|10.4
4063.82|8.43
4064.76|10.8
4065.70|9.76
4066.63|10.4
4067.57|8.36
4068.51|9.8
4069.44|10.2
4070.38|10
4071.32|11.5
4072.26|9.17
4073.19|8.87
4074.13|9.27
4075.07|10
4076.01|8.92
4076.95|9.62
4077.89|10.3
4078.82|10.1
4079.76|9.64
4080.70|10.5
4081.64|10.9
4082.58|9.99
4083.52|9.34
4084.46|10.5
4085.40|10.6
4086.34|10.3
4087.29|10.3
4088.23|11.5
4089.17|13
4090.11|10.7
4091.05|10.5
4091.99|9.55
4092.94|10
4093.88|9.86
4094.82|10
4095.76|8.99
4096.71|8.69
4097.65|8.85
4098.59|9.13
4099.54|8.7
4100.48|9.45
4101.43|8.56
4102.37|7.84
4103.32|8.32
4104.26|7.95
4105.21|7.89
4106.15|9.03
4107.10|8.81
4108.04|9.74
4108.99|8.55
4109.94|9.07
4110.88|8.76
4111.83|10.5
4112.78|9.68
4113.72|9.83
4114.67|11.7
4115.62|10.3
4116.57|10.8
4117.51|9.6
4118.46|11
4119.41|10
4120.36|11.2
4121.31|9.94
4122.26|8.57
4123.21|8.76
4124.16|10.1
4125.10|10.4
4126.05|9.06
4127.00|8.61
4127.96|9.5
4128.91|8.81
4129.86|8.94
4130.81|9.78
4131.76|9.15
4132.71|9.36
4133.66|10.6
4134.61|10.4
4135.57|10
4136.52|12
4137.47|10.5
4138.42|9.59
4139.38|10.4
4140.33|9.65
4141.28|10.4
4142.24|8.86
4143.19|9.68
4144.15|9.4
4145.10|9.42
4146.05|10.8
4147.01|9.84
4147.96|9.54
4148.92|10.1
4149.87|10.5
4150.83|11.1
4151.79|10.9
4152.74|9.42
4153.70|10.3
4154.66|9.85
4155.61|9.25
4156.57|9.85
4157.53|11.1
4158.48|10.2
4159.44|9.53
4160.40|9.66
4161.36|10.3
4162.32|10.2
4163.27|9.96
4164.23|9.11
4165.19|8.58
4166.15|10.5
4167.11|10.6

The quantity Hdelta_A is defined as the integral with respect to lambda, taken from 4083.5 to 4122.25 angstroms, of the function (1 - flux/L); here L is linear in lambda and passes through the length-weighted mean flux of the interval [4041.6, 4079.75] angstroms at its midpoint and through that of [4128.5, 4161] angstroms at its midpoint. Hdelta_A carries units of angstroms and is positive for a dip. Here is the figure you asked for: 0.8 angstroms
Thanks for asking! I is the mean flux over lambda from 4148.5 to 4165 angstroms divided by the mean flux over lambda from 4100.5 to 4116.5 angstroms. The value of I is 1.09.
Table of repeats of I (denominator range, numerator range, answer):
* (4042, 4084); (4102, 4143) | 0.97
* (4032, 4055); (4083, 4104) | 0.96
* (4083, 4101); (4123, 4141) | 0.98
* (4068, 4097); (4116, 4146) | 0.98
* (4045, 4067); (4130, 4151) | 1.02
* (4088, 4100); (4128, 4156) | 1.00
